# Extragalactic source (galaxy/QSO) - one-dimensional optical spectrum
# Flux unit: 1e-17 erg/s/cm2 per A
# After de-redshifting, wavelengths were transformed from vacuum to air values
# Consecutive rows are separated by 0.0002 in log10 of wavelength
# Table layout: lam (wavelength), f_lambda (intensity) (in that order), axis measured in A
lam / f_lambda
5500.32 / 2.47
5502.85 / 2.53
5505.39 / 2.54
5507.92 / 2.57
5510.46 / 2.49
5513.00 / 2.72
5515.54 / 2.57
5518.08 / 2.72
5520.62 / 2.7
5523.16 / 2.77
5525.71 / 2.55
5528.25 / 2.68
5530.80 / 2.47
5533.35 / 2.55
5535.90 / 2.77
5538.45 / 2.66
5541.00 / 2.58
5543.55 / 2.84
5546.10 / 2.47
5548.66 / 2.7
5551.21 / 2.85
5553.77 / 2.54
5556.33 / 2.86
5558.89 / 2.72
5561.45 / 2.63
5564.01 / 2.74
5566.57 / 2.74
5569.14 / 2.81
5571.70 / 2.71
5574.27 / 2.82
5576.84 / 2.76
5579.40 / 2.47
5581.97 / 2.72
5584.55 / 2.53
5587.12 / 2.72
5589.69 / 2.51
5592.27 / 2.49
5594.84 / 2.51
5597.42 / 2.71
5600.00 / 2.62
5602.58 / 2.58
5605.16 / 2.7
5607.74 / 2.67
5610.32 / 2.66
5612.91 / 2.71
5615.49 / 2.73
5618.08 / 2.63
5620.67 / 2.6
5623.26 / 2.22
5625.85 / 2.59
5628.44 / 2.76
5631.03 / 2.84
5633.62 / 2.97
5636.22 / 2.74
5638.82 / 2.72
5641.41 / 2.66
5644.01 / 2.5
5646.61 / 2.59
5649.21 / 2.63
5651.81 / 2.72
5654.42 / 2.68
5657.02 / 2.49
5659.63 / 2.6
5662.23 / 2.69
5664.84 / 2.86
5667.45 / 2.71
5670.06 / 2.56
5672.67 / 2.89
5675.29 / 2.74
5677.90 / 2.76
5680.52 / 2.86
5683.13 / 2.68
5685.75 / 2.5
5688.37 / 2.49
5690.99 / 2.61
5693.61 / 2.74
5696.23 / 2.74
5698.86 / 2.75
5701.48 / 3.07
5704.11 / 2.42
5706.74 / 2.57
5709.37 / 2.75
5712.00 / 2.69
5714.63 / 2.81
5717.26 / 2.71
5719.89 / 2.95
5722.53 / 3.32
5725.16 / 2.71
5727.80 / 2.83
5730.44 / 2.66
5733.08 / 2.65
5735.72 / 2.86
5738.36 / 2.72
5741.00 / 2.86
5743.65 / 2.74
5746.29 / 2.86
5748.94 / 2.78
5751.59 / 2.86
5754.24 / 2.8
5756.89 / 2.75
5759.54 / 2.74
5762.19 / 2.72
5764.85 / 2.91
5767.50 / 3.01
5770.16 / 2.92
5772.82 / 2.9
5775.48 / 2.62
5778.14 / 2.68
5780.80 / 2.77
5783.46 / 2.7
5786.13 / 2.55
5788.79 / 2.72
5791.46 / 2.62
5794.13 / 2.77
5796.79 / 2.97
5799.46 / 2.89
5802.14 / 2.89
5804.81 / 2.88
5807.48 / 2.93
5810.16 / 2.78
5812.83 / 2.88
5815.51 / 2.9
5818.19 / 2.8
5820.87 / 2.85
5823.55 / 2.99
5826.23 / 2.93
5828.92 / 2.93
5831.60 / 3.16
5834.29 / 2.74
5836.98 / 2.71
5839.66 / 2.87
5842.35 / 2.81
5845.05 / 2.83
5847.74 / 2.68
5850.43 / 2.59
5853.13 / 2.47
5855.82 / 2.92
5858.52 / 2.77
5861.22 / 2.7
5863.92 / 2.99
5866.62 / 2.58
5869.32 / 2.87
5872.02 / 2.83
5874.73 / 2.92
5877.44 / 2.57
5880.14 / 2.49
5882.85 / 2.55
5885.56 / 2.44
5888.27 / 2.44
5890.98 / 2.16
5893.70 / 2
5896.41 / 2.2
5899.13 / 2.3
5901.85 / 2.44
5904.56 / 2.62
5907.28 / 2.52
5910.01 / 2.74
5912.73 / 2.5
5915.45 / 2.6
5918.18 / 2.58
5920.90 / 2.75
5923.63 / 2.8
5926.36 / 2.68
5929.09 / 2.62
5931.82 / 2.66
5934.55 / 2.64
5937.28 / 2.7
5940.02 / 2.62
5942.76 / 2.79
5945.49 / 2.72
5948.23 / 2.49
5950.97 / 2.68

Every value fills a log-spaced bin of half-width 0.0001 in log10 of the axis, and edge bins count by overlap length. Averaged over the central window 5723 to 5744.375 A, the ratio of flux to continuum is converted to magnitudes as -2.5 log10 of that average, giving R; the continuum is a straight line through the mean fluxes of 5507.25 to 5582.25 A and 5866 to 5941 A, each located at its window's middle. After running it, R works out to -0.065 mag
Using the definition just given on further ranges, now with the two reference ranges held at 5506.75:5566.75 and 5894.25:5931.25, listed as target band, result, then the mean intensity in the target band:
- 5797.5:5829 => -0.121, 2.89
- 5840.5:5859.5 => -0.063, 2.73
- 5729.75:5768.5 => -0.078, 2.8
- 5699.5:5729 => -0.077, 2.8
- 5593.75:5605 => 0.012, 2.62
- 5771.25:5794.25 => -0.045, 2.7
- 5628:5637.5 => -0.080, 2.83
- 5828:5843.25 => -0.117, 2.87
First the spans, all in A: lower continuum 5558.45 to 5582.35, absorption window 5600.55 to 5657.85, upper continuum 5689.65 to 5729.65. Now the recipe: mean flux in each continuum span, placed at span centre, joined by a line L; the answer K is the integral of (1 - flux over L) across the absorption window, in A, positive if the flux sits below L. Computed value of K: 1.76 A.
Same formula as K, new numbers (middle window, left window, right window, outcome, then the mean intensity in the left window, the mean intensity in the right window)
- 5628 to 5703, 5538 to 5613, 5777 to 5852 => 0.42 A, 2.67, 2.81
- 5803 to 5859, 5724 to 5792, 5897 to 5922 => -3.54 A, 2.77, 2.55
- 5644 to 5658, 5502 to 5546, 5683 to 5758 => 0.50 A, 2.63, 2.76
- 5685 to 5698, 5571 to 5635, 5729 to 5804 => 0.46 A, 2.65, 2.78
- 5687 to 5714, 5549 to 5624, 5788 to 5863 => 0.49 A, 2.66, 2.82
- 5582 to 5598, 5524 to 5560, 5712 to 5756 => 0.69 A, 2.66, 2.82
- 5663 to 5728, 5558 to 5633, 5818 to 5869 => -0.74 A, 2.65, 2.81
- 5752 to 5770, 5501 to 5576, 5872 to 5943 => -1.61 A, 2.66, 2.55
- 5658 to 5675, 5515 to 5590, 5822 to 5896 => -0.21 A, 2.68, 2.69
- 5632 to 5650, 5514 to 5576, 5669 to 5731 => 0.20 A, 2.69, 2.74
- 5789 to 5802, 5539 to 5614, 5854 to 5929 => -0.98 A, 2.67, 2.59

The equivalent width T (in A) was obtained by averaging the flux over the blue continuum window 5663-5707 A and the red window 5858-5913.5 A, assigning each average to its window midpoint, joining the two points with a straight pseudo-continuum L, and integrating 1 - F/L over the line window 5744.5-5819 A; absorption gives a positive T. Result -5.0 A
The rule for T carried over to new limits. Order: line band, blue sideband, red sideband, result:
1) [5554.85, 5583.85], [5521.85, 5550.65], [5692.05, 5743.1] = -0.5 A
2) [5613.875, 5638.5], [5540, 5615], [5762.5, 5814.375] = 0.2 A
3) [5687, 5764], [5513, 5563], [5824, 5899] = -2.8 A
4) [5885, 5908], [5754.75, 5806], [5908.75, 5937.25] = 3.0 A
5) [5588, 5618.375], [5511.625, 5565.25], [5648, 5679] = 0.6 A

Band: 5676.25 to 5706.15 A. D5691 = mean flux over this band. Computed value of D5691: 2.69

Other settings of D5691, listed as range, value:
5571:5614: 2.64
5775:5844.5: 2.82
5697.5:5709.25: 2.71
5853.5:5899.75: 2.57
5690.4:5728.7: 2.78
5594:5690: 2.66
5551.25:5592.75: 2.68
